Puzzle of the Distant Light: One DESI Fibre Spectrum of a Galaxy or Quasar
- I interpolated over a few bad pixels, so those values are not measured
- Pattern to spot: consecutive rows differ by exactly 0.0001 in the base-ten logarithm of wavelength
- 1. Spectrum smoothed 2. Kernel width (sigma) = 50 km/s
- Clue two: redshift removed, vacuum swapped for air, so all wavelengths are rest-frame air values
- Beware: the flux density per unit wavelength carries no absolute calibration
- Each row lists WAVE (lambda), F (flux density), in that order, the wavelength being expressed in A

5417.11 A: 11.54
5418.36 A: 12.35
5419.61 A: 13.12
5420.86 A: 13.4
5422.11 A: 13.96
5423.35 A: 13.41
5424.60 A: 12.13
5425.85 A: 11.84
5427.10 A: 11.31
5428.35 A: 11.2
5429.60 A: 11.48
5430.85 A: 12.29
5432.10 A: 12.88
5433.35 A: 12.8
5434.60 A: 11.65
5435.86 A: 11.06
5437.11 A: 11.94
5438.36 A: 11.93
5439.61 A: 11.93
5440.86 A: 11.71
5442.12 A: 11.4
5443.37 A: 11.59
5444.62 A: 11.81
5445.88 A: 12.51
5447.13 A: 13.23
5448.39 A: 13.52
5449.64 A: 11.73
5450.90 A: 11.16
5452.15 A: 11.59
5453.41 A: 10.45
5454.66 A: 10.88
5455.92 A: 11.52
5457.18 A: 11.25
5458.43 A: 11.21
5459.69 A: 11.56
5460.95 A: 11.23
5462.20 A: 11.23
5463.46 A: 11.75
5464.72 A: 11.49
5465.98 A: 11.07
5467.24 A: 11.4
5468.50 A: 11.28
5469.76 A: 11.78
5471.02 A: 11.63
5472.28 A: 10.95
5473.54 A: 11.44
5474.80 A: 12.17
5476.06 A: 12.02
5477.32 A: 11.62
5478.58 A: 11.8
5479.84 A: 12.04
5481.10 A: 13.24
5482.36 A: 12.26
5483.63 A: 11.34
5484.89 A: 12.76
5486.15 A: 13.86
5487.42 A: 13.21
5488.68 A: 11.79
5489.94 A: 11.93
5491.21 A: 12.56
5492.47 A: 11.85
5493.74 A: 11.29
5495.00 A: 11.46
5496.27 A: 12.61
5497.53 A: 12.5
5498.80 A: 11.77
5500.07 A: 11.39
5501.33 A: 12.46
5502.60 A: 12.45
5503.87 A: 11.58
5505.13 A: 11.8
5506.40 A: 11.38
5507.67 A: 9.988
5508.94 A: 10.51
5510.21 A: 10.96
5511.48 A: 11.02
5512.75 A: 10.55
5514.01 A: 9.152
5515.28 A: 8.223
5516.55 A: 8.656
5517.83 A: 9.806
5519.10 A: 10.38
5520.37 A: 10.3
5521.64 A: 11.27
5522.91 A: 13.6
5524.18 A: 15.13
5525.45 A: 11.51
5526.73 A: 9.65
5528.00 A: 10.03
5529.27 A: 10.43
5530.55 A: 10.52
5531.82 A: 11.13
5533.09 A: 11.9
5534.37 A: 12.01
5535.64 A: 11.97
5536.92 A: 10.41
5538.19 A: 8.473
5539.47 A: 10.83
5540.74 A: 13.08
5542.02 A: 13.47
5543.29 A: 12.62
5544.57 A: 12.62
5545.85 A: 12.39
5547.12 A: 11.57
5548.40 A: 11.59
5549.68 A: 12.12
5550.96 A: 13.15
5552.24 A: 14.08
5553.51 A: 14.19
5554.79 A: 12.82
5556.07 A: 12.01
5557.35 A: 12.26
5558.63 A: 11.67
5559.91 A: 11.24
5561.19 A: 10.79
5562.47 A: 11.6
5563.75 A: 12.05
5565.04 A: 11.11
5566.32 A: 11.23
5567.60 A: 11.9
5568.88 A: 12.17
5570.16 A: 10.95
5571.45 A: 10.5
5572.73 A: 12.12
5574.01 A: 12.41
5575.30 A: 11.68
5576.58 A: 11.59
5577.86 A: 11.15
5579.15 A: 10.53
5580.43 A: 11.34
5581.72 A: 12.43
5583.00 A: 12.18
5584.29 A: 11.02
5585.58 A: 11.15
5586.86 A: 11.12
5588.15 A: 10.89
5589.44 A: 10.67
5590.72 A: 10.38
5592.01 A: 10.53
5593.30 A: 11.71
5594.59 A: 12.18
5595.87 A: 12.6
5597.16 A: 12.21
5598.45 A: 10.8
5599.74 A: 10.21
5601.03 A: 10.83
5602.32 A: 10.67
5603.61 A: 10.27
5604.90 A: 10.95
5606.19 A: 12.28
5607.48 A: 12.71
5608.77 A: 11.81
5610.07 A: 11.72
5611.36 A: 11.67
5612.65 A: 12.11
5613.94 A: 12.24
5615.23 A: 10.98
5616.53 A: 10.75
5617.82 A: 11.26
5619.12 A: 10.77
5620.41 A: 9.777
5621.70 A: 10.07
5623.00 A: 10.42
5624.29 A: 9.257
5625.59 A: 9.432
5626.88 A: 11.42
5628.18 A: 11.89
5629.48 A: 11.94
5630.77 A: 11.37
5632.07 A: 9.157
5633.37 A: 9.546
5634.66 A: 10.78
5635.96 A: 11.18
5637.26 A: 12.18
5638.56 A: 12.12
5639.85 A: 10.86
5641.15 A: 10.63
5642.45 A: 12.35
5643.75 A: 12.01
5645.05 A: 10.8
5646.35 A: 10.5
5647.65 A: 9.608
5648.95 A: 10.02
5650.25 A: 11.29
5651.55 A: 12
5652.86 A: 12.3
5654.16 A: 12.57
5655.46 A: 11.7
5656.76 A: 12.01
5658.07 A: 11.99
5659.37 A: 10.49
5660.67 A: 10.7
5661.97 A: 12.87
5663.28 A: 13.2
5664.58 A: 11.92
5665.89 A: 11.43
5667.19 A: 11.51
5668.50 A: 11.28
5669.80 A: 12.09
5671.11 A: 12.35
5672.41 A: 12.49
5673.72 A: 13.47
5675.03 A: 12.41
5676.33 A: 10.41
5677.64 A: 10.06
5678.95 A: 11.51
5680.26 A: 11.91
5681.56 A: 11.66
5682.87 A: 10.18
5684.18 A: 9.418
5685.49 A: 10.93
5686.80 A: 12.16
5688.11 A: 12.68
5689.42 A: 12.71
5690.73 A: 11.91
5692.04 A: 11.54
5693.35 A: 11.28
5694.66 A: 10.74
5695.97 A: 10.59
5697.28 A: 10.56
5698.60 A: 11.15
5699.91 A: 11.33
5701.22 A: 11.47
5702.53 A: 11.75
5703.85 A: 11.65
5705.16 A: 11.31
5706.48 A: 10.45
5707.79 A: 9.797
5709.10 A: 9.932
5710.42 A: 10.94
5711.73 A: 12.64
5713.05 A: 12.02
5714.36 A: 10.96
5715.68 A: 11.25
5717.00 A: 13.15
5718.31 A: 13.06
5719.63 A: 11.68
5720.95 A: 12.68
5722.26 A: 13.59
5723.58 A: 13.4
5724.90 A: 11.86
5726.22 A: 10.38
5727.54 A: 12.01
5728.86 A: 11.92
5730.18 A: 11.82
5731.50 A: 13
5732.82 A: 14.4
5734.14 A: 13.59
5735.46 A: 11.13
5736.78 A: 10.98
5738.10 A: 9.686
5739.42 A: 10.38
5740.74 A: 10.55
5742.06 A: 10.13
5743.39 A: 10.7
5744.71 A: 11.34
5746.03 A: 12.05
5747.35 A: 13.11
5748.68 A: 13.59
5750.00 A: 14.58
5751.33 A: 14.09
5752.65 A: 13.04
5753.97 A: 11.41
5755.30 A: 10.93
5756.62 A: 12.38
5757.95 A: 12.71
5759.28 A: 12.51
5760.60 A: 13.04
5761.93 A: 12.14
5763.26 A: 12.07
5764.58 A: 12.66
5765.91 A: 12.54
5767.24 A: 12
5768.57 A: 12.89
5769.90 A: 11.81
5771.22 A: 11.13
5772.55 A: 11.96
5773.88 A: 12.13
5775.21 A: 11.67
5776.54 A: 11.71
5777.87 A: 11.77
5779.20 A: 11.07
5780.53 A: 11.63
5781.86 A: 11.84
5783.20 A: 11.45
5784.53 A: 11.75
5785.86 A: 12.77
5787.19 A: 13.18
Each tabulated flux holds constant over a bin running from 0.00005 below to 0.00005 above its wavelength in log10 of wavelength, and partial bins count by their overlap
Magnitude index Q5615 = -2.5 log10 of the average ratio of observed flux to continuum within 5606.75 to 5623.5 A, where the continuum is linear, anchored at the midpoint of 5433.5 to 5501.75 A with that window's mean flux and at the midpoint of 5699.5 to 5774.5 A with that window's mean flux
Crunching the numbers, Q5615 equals 0.06 mag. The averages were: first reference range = 11.8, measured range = 11.3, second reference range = 12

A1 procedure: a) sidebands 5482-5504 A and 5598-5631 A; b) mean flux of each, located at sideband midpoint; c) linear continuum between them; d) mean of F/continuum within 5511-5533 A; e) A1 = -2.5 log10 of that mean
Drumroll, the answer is 0.12 mag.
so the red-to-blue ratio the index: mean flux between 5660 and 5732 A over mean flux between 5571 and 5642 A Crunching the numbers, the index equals 1.04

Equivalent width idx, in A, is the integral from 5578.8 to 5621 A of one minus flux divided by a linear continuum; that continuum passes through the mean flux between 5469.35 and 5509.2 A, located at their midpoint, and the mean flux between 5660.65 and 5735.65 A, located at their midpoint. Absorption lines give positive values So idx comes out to 1.9 A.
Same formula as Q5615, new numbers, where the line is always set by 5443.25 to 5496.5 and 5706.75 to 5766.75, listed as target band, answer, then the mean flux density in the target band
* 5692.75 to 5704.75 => 0.08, 11.2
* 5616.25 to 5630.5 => 0.12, 10.7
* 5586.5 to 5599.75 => 0.06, 11.3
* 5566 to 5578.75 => 0.03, 11.6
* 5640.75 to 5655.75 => 0.06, 11.3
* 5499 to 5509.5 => 0.04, 11.5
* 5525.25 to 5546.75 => 0.05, 11.4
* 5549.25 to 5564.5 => -0.04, 12.3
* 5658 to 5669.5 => 0.02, 11.7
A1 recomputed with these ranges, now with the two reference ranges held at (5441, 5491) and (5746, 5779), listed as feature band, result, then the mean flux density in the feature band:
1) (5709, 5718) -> 0.05 mag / 11.7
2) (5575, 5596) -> 0.07 mag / 11.3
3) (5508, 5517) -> 0.20 mag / 9.9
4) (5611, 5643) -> 0.11 mag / 11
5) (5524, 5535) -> 0.07 mag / 11.2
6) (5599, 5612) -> 0.07 mag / 11.3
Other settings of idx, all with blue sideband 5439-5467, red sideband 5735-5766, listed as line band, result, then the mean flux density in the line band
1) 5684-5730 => 1.3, 11.6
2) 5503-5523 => 2.0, 10.5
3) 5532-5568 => -0.7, 12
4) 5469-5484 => -0.3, 11.9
